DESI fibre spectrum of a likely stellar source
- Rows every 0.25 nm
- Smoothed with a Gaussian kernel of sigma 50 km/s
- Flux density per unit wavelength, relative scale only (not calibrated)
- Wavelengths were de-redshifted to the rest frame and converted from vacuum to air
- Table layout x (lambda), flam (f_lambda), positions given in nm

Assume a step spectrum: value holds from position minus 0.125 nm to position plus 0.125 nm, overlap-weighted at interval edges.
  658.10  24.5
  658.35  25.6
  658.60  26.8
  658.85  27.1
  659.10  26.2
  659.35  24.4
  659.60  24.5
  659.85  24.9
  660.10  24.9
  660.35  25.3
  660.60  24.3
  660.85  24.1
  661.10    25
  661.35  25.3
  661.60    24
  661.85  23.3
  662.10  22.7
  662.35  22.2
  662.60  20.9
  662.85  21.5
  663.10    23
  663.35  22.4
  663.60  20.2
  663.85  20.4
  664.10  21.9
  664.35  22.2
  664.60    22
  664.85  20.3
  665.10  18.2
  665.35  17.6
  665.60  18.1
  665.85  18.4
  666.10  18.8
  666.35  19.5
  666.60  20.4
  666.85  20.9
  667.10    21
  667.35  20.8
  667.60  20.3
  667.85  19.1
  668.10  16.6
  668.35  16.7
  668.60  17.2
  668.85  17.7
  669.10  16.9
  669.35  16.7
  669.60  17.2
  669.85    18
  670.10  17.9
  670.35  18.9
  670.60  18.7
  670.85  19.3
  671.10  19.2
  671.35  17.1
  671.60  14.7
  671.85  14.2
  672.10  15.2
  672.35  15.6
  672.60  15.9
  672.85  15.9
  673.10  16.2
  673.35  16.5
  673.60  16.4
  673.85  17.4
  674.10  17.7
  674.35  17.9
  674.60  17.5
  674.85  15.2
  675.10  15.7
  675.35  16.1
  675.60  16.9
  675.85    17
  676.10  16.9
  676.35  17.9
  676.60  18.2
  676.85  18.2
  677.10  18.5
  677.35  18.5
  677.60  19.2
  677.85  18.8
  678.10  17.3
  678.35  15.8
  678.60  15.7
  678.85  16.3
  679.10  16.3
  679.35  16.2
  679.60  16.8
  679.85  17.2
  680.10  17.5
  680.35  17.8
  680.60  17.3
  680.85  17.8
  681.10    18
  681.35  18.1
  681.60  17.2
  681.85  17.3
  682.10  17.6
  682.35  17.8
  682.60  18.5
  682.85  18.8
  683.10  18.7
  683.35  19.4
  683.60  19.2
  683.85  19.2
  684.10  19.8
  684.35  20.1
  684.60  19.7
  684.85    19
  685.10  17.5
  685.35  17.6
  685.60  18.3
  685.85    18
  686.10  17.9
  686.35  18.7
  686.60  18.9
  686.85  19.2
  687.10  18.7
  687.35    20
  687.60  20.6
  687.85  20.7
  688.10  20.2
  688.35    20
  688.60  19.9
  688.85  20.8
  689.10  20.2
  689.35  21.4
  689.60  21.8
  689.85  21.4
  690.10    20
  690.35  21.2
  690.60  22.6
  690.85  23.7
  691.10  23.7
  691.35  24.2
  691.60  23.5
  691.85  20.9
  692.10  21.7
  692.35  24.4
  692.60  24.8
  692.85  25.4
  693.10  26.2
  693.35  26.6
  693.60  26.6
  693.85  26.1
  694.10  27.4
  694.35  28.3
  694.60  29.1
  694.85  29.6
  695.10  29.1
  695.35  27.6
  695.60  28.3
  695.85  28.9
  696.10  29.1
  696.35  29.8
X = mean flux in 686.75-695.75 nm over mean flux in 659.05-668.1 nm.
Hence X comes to 1.08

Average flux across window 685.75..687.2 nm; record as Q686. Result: 18.6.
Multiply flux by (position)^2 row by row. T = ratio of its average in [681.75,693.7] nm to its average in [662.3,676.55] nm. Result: 1.19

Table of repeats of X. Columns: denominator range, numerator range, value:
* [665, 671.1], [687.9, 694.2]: 1.24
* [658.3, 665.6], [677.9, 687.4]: 0.78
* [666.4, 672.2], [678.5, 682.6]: 0.95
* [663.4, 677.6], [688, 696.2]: 1.35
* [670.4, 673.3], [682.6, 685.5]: 1.14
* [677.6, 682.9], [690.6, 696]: 1.49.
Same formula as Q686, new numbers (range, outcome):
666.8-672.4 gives 17.8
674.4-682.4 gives 17.3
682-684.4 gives 18.9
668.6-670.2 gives 17.4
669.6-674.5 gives 17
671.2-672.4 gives 15.4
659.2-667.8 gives 21.9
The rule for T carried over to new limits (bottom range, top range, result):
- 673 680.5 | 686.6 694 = 1.35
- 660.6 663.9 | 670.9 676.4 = 0.75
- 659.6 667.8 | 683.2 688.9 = 0.95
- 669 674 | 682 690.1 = 1.20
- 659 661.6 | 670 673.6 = 0.70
